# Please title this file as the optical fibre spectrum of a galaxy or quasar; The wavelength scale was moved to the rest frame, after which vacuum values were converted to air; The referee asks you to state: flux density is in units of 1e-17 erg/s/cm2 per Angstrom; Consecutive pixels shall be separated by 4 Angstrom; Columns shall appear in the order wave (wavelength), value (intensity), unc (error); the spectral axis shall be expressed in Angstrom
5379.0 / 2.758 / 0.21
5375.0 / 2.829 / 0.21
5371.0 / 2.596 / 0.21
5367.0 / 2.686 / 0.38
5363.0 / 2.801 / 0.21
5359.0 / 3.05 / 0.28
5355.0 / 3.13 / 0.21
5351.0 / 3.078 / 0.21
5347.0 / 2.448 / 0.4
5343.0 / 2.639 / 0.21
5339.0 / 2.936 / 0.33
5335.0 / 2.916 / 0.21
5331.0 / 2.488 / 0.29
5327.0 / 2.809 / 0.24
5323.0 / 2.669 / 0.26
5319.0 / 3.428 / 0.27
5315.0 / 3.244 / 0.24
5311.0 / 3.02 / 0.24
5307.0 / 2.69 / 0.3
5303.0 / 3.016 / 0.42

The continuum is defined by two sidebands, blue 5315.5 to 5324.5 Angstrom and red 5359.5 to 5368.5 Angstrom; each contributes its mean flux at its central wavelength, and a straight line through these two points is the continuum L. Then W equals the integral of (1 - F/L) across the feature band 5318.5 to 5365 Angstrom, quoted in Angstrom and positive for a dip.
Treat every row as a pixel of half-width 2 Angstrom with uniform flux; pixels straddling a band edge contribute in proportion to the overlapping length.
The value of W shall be 1.6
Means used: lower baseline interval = 3.1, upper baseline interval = 2.8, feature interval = 2.85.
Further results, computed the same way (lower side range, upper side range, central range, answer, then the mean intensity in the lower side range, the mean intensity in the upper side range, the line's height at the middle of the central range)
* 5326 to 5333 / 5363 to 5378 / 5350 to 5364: -1.8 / 2.63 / 2.72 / 2.69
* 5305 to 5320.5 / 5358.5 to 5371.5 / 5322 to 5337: 1.3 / 3.08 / 2.77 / 2.99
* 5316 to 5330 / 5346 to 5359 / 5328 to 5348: 1.7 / 2.95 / 2.94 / 2.95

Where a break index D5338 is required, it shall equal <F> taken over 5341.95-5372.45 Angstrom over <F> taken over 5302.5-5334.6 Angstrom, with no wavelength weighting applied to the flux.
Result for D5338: 0.96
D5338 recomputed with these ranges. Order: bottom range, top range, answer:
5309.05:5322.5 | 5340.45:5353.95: 0.87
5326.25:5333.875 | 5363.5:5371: 1.01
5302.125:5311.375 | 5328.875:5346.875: 0.94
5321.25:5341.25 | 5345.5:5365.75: 1.05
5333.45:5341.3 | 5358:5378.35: 0.95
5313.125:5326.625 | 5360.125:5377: 0.89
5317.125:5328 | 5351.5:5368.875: 0.98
